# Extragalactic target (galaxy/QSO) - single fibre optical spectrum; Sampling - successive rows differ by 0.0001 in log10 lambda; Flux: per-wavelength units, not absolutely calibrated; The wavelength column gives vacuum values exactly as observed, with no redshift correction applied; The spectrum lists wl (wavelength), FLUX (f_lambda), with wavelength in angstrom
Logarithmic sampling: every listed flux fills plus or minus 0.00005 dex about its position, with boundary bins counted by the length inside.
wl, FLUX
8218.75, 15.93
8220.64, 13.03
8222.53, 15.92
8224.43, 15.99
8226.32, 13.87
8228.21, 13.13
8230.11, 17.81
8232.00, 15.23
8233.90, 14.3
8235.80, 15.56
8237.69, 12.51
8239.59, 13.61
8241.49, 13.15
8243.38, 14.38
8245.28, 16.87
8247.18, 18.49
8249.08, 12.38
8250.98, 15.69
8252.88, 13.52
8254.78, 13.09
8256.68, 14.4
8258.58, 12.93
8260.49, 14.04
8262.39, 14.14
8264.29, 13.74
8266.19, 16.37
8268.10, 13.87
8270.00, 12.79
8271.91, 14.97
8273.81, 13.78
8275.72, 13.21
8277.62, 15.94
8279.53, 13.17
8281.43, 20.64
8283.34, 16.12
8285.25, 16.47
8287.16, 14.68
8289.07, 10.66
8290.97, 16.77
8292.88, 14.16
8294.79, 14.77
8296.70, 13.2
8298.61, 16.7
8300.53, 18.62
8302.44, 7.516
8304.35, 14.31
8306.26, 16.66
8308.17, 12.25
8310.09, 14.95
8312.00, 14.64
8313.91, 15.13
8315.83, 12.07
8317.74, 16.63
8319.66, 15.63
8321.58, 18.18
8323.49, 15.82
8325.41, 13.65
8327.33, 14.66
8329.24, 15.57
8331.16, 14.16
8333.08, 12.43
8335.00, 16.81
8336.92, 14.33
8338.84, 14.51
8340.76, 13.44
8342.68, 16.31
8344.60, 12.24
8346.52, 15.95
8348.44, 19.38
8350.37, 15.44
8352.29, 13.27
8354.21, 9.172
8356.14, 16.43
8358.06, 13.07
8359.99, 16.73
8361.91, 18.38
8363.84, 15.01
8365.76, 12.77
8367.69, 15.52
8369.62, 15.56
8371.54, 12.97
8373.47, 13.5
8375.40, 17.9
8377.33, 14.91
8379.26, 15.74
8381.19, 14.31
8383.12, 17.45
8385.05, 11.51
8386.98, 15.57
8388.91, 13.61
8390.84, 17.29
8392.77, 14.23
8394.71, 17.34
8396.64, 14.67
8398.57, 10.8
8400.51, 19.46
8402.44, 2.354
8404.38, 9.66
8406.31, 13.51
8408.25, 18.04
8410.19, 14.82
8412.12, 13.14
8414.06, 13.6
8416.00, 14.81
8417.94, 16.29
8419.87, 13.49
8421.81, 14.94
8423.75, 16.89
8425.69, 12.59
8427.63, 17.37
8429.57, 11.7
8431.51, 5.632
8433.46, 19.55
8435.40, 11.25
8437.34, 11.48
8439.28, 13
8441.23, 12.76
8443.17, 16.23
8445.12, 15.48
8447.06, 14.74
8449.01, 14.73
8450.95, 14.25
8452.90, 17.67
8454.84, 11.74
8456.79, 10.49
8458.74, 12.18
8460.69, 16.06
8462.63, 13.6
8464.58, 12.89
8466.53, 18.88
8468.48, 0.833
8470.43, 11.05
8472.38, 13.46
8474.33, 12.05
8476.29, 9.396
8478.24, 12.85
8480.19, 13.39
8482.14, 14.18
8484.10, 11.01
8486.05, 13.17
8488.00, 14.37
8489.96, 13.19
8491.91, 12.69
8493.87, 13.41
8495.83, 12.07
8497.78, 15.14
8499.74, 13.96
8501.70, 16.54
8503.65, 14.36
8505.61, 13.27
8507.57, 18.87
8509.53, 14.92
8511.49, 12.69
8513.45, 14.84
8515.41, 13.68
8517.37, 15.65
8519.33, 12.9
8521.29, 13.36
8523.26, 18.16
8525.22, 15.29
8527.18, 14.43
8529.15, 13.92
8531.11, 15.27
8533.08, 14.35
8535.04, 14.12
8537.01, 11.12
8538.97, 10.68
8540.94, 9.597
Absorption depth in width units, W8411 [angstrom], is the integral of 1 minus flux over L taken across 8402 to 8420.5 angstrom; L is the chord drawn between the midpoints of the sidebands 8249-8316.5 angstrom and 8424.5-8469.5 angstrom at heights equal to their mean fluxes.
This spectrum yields 0.35 angstrom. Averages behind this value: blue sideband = 14.4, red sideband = 13.3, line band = 13.3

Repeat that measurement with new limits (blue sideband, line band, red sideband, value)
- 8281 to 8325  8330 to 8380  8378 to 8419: -1.0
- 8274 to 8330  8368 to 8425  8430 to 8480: -3.2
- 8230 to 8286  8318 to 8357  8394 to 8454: -1.5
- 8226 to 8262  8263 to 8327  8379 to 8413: -2.0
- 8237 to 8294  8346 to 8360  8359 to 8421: -0.2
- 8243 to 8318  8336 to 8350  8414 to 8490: -1.0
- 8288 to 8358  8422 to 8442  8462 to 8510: 0.5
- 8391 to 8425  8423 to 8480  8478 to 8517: 3.7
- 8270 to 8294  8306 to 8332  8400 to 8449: -0.6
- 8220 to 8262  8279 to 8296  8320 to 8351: -0.5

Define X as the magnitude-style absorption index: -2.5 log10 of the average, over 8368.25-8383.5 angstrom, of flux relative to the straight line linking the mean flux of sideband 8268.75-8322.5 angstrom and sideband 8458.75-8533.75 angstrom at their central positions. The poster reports -0.064 mag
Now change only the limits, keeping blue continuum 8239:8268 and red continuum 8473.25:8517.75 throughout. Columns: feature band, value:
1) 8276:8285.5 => -0.13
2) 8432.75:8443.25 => 0.01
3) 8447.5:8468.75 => 0.03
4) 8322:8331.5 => -0.06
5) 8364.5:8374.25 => 0.00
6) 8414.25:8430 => -0.07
